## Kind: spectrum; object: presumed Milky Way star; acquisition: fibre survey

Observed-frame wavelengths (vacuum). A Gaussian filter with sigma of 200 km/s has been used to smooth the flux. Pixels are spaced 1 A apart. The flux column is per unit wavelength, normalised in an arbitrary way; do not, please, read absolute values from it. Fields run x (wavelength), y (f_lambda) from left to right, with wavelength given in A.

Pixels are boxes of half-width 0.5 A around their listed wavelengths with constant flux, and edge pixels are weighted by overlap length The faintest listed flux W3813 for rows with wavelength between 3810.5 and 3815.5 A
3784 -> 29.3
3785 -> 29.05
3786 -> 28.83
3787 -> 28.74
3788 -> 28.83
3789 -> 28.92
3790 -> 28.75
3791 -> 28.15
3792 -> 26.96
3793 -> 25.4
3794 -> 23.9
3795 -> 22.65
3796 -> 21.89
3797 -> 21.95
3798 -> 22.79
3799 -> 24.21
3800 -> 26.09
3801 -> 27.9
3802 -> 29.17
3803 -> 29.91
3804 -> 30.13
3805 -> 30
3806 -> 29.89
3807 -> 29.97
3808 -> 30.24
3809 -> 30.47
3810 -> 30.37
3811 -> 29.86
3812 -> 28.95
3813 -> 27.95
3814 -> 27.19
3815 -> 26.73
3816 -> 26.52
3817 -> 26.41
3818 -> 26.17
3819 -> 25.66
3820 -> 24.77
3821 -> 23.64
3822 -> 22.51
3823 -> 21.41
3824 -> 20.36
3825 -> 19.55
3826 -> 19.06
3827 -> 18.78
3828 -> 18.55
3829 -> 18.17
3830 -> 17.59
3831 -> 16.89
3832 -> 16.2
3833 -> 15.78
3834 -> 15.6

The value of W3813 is 26.73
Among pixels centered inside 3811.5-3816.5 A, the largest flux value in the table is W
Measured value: 28.95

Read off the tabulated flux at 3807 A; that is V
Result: 29.97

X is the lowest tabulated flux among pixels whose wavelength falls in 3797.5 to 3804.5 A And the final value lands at 22.79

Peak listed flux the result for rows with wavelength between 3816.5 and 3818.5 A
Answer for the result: 26.41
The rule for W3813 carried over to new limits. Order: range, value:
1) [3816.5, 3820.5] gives 24.77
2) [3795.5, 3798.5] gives 21.89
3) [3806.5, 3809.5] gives 29.97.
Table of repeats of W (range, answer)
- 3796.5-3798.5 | 22.79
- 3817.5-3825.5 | 26.17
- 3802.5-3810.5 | 30.47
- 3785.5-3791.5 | 28.92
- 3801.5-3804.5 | 30.13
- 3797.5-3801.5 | 27.9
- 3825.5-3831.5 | 19.06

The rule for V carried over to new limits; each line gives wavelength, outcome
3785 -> 29.05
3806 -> 29.89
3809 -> 30.47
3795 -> 22.65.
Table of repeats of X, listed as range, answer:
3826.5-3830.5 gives 17.59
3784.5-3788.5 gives 28.74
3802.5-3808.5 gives 29.89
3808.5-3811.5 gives 29.86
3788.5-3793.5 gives 25.4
